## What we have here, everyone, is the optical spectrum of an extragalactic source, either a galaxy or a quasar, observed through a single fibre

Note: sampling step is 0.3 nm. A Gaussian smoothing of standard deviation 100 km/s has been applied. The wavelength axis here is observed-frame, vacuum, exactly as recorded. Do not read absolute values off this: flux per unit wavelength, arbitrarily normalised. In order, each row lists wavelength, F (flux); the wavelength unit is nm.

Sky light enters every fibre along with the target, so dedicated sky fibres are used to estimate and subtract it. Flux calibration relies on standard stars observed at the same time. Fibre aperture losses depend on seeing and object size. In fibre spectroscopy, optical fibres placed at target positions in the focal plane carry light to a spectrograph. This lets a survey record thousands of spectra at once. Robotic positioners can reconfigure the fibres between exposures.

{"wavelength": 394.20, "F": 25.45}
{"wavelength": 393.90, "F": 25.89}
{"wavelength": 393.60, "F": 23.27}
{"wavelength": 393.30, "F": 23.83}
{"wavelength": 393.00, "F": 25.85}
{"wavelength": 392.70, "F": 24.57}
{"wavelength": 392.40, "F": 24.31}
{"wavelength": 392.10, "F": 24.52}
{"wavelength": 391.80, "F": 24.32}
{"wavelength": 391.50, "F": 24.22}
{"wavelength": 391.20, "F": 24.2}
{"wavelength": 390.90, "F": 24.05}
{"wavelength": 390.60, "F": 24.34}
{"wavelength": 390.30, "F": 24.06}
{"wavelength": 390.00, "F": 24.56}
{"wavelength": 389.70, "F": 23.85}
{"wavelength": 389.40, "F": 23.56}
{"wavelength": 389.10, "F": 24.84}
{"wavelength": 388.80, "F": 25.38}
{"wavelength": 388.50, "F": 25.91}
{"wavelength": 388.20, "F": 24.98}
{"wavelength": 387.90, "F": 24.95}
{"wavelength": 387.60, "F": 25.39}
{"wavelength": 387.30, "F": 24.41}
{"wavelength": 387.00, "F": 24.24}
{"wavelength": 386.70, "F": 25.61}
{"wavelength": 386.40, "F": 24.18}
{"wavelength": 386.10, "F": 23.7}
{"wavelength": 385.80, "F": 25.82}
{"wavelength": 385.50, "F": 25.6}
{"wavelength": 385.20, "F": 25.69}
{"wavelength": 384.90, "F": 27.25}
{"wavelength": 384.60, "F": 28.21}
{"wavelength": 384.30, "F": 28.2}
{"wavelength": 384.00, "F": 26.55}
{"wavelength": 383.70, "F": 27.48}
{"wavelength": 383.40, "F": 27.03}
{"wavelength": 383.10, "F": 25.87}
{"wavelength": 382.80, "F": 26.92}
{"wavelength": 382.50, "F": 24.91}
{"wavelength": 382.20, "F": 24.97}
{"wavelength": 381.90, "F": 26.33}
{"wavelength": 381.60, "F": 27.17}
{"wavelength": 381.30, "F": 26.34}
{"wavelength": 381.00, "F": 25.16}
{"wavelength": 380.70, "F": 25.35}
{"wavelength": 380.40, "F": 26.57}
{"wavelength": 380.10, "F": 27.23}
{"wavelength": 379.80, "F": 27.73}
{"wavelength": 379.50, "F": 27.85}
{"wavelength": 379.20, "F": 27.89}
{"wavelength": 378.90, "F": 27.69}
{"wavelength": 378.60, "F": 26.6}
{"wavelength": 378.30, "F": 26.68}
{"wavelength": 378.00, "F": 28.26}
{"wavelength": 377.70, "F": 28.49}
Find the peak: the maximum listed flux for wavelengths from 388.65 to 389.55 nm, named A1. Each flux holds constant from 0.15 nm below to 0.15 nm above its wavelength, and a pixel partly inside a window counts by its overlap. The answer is 25.38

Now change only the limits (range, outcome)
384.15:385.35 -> 28.21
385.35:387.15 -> 25.82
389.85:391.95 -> 24.56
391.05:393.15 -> 25.85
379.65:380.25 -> 27.73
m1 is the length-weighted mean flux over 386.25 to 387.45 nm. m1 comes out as 24.6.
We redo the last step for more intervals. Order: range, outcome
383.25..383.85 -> 27.3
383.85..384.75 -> 27.7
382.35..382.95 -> 25.9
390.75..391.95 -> 24.2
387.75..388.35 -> 25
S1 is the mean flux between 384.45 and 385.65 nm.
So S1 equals 26.7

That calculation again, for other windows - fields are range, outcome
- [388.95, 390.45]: 24.2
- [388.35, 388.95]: 25.6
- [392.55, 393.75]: 24.4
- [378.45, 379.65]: 27.5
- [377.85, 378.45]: 27.5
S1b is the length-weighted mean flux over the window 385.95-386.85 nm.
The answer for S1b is 24.5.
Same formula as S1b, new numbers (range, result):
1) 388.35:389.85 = 24.7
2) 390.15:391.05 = 24.2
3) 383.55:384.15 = 27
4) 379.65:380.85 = 26.7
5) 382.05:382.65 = 24.9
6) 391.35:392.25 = 24.4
